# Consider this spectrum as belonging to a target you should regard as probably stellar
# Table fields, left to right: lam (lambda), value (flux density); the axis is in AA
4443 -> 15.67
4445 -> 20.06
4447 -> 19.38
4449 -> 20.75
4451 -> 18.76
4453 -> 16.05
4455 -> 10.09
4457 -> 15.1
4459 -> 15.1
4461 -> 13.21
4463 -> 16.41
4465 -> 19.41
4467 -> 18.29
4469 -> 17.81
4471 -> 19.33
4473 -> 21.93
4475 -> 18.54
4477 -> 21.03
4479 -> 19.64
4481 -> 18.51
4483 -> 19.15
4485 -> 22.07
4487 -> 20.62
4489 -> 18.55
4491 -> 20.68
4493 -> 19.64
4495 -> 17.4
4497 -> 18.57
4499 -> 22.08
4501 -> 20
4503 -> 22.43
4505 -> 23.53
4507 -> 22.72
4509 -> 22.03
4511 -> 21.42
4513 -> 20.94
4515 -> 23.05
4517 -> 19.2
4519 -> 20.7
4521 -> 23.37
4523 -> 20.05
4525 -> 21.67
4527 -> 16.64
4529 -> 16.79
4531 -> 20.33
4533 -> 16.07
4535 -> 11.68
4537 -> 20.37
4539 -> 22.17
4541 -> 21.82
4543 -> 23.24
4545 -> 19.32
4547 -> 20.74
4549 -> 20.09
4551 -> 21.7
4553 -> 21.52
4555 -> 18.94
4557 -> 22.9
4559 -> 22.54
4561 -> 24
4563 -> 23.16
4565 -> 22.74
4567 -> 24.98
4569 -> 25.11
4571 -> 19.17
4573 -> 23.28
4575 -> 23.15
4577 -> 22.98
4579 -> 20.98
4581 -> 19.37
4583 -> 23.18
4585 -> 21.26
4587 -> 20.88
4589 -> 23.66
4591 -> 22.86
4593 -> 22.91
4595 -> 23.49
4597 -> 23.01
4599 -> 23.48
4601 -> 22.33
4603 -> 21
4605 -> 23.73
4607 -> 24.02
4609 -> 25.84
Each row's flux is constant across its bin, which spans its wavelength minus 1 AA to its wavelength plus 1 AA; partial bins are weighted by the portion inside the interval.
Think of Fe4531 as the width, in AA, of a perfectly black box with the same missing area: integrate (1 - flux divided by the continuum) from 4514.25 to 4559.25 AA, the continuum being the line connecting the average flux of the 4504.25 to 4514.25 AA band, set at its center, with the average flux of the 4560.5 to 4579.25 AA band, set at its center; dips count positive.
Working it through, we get 4.72 AA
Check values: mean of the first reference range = 22.1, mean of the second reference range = 23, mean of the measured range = 20.2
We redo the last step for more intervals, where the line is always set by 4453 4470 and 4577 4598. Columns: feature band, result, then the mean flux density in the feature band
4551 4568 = -1.46 AA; 22.5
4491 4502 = -1.34 AA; 19.6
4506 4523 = -2.91 AA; 21.6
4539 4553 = -0.84 AA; 21.3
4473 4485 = -2.32 AA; 19.8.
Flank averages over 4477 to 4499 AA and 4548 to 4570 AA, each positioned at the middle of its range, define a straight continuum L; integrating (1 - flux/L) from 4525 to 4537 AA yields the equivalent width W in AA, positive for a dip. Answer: 2.4 AA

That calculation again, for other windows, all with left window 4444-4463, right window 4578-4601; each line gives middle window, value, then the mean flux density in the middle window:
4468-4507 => -4.8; 20.1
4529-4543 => 0.8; 18.9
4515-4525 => -0.9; 21.1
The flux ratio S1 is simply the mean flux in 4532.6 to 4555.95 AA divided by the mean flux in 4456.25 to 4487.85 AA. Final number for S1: 1.1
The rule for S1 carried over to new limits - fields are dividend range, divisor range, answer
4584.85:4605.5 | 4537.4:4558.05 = 1.07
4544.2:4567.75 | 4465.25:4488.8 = 1.11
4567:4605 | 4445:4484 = 1.26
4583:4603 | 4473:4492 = 1.13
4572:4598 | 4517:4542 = 1.16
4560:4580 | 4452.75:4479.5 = 1.33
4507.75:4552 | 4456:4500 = 1.07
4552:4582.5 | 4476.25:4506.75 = 1.10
